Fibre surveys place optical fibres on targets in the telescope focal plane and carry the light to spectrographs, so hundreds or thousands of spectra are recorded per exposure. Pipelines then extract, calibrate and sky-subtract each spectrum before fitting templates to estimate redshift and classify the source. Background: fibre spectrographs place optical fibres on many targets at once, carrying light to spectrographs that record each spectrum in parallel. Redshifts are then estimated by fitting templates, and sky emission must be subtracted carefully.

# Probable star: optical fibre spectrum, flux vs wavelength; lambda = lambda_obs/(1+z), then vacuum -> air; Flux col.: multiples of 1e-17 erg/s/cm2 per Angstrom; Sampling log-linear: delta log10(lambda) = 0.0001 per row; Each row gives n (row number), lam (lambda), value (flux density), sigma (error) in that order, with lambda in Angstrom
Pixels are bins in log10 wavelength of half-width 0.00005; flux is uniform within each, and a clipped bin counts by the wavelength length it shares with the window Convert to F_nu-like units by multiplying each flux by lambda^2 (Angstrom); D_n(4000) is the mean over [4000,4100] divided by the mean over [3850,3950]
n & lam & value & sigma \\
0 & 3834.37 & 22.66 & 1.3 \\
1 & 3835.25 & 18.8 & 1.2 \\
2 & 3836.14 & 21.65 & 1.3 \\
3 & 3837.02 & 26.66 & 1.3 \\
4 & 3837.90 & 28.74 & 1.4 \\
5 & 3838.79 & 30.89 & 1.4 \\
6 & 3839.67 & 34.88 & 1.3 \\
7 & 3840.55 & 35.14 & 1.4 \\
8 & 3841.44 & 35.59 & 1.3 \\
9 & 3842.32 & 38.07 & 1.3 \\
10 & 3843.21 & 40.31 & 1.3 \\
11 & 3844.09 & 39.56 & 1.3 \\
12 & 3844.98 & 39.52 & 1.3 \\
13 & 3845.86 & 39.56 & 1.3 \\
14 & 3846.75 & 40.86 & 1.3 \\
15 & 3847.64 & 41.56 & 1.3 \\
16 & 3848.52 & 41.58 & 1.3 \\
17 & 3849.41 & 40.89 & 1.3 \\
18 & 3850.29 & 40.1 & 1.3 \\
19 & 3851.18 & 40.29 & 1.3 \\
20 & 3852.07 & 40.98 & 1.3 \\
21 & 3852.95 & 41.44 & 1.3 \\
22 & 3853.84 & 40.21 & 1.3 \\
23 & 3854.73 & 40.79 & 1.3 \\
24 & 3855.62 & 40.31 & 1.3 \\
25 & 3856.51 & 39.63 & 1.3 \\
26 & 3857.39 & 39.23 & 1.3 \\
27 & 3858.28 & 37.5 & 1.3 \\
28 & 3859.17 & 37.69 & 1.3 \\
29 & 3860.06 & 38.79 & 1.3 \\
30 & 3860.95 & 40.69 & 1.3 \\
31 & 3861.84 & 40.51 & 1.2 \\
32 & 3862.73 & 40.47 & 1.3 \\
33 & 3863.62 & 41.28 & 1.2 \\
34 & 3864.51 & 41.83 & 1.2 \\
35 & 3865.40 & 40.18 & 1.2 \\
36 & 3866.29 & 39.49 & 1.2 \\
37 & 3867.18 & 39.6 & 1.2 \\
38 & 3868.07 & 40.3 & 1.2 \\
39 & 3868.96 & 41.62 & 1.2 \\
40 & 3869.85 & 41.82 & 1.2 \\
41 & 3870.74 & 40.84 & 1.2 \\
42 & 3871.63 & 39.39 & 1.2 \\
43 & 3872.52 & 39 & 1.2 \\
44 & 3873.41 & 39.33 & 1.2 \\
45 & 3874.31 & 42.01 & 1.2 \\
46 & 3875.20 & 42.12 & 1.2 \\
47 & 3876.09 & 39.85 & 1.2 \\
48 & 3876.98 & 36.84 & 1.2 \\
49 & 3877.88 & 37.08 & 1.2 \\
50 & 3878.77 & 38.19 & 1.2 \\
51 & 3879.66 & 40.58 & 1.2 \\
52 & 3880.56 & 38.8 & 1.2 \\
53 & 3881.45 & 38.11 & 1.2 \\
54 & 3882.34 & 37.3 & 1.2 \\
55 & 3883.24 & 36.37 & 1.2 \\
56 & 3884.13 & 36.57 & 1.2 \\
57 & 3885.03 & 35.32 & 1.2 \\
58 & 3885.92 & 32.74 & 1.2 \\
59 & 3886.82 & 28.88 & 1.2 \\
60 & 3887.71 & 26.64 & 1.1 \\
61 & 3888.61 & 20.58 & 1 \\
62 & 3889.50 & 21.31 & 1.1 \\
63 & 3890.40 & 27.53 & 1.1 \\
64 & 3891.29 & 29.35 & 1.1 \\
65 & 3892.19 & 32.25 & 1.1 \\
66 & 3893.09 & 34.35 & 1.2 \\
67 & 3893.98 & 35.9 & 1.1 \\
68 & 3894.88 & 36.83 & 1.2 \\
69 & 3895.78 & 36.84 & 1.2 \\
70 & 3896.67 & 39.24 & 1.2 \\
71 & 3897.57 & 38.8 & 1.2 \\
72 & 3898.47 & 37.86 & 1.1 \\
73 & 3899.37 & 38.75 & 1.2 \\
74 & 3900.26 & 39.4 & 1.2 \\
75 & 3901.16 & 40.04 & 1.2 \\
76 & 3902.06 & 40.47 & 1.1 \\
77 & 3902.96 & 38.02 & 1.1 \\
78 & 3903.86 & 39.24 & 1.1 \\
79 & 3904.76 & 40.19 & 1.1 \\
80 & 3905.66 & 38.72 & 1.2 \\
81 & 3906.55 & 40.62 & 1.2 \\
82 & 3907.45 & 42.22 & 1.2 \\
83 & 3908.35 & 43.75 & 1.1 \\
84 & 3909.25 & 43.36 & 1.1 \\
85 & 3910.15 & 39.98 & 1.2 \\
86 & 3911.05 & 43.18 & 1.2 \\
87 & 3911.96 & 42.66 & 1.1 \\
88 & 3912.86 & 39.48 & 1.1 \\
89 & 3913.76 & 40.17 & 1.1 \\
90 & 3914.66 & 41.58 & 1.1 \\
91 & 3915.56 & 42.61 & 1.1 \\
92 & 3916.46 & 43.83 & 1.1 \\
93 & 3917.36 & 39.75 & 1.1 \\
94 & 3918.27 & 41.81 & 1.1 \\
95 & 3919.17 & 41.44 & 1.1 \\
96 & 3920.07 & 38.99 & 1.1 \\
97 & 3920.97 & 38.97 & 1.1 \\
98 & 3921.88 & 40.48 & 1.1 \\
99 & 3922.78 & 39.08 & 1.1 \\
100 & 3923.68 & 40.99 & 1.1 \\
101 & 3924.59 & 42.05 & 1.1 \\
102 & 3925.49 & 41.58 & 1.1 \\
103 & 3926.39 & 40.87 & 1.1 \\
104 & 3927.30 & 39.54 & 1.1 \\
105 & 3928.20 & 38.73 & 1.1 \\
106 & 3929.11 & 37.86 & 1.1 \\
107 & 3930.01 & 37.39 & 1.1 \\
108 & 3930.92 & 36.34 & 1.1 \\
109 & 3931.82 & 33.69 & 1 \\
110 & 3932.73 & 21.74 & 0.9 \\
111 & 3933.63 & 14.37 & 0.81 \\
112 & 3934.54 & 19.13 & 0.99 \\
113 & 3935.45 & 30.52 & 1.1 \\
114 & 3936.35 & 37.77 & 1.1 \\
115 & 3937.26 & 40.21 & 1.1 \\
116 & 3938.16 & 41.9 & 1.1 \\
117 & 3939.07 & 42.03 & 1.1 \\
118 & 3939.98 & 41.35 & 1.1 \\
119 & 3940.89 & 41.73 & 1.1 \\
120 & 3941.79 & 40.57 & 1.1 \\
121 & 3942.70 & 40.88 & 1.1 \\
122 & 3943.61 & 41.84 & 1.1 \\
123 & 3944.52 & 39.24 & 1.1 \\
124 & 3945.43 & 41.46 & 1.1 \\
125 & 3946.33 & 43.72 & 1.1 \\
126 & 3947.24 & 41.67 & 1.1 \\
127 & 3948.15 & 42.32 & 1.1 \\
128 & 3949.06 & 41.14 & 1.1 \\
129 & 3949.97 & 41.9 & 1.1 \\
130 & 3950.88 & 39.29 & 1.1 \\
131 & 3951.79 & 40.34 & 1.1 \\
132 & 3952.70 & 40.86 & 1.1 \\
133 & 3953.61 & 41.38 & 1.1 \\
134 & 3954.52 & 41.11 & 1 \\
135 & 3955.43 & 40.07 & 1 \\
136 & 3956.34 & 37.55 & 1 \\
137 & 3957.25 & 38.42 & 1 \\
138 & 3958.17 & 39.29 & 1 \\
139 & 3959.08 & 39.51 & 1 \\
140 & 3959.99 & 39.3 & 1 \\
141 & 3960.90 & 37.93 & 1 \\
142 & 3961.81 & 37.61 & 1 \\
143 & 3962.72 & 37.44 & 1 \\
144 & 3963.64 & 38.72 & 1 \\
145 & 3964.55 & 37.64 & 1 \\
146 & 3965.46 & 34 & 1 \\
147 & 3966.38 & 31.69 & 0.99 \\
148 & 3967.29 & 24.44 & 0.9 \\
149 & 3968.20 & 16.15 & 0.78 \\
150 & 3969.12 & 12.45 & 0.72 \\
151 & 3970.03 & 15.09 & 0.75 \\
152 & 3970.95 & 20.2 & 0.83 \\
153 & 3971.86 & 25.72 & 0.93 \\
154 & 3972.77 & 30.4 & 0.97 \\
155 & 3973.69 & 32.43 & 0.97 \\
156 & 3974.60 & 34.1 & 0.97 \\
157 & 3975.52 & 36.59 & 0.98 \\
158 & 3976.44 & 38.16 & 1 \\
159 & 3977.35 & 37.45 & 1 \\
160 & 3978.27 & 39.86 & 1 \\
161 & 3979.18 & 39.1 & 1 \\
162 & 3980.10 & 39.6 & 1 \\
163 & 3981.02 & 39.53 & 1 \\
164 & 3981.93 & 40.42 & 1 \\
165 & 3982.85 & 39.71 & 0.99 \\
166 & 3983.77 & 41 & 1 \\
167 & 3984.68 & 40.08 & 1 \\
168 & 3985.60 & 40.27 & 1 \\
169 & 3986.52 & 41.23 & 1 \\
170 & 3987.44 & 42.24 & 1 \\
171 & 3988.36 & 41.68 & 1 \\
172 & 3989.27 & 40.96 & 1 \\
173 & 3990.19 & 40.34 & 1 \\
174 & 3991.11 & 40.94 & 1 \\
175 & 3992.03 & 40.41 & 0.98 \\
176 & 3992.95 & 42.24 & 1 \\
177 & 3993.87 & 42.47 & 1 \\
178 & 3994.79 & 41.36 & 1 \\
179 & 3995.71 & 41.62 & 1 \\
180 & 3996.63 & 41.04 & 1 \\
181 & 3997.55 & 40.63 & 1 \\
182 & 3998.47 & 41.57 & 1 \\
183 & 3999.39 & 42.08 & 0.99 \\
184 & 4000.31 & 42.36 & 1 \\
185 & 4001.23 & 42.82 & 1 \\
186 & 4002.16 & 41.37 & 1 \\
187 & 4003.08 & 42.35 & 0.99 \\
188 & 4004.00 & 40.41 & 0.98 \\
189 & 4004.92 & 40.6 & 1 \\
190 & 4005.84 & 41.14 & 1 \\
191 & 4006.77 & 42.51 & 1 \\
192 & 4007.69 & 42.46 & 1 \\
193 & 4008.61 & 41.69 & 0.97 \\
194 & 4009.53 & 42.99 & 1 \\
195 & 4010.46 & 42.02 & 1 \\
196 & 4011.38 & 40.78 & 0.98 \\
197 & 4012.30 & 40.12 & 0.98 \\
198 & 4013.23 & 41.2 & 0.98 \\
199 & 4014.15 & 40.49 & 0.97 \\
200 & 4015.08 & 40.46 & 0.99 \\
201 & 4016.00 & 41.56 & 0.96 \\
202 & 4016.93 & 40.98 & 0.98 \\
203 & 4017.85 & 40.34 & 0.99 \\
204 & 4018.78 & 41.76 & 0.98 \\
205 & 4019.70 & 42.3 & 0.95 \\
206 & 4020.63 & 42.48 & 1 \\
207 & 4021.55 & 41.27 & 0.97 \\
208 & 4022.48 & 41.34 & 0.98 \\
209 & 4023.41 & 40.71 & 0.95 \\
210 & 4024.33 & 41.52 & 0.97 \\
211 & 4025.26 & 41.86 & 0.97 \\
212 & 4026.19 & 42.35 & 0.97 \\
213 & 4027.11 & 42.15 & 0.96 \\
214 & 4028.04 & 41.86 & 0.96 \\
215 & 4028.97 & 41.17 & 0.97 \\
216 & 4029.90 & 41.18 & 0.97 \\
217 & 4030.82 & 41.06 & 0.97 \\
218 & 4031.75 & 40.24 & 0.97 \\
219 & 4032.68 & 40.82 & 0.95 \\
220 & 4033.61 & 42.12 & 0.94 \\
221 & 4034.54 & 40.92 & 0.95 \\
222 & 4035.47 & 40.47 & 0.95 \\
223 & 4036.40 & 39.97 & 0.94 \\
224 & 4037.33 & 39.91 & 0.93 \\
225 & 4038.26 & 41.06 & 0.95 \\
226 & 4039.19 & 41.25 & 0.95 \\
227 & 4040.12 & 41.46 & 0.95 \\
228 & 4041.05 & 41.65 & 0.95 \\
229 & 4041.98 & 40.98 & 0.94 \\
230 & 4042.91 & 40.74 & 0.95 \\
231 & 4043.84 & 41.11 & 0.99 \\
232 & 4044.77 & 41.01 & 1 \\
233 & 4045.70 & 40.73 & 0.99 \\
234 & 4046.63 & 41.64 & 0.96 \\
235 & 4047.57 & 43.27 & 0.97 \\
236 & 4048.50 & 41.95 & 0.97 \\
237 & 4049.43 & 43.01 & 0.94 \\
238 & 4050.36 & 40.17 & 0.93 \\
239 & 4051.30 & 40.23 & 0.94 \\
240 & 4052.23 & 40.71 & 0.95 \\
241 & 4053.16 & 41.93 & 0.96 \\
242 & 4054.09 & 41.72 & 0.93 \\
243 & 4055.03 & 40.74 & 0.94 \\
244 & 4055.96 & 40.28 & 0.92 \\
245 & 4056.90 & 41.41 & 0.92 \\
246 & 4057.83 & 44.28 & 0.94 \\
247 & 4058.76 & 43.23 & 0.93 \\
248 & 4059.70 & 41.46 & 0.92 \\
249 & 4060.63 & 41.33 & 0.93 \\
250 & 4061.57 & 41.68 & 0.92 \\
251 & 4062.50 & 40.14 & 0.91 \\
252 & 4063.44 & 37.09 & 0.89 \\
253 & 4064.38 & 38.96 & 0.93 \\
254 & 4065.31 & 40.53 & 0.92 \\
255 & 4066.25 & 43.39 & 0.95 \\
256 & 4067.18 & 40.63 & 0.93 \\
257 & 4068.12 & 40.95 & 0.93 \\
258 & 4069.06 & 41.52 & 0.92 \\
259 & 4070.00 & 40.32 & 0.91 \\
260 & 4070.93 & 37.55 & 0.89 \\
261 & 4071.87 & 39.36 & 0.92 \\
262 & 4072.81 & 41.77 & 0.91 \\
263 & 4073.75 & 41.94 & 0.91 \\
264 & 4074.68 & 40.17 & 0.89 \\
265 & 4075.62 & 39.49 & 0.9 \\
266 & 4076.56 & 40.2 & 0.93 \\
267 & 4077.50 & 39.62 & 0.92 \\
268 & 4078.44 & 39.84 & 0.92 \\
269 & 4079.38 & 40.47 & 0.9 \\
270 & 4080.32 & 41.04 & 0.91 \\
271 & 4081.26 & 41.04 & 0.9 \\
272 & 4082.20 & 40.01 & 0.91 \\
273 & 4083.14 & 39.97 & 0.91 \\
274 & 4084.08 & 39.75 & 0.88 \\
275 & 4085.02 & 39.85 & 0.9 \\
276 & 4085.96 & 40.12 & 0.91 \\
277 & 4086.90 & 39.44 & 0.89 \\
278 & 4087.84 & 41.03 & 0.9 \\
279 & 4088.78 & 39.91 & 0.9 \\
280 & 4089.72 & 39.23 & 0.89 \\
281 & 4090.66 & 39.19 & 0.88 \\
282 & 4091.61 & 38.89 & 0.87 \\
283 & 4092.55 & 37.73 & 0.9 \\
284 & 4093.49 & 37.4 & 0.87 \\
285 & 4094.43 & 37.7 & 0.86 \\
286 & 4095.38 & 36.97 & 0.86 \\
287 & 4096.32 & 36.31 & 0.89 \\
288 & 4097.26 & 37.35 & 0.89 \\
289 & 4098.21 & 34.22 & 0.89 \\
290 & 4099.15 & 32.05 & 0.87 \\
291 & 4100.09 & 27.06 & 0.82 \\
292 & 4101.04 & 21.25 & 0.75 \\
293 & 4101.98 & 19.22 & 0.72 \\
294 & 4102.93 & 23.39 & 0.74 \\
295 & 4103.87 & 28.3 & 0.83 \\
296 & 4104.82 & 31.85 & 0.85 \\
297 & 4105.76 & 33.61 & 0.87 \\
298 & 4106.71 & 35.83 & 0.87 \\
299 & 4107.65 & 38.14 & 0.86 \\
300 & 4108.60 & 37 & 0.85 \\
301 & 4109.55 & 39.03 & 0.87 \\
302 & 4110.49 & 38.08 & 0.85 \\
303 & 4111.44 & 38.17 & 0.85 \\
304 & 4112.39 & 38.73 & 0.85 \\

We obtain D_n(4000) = 1.1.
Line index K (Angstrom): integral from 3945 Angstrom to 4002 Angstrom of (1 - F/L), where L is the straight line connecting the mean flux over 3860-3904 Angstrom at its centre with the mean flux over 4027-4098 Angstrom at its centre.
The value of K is 1.7 Angstrom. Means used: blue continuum 37.2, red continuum 40.5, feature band 37.7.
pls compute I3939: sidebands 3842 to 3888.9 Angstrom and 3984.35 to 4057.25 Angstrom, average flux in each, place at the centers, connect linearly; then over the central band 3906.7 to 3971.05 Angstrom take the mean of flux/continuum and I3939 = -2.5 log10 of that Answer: 0.07 mag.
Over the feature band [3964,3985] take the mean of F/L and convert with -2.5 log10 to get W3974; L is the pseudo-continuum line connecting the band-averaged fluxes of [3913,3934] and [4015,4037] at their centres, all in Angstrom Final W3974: 0.22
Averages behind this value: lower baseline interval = 38.1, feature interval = 32.4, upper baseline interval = 41.3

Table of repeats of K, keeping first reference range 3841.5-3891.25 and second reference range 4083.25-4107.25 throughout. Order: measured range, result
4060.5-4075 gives -2.2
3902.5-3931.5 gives -2.4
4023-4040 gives -2.6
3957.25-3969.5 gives 1.2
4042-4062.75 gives -3.6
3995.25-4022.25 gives -4.1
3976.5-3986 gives -0.8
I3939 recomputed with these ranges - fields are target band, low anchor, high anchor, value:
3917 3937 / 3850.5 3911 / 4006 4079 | 0.08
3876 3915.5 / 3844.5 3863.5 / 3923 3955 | 0.06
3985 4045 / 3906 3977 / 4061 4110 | -0.11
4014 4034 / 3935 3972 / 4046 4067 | -0.04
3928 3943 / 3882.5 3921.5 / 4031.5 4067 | 0.10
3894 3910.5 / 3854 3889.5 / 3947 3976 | -0.08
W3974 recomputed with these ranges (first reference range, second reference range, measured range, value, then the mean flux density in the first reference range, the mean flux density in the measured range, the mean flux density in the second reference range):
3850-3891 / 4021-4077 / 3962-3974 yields 0.392 mag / 37.8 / 27.6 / 41.1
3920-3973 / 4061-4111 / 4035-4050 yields -0.117 mag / 36.1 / 41.3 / 37.5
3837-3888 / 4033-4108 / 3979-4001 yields -0.061 mag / 38.5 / 41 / 38.9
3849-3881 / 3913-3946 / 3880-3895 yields 0.217 mag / 40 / 32.2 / 38.2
